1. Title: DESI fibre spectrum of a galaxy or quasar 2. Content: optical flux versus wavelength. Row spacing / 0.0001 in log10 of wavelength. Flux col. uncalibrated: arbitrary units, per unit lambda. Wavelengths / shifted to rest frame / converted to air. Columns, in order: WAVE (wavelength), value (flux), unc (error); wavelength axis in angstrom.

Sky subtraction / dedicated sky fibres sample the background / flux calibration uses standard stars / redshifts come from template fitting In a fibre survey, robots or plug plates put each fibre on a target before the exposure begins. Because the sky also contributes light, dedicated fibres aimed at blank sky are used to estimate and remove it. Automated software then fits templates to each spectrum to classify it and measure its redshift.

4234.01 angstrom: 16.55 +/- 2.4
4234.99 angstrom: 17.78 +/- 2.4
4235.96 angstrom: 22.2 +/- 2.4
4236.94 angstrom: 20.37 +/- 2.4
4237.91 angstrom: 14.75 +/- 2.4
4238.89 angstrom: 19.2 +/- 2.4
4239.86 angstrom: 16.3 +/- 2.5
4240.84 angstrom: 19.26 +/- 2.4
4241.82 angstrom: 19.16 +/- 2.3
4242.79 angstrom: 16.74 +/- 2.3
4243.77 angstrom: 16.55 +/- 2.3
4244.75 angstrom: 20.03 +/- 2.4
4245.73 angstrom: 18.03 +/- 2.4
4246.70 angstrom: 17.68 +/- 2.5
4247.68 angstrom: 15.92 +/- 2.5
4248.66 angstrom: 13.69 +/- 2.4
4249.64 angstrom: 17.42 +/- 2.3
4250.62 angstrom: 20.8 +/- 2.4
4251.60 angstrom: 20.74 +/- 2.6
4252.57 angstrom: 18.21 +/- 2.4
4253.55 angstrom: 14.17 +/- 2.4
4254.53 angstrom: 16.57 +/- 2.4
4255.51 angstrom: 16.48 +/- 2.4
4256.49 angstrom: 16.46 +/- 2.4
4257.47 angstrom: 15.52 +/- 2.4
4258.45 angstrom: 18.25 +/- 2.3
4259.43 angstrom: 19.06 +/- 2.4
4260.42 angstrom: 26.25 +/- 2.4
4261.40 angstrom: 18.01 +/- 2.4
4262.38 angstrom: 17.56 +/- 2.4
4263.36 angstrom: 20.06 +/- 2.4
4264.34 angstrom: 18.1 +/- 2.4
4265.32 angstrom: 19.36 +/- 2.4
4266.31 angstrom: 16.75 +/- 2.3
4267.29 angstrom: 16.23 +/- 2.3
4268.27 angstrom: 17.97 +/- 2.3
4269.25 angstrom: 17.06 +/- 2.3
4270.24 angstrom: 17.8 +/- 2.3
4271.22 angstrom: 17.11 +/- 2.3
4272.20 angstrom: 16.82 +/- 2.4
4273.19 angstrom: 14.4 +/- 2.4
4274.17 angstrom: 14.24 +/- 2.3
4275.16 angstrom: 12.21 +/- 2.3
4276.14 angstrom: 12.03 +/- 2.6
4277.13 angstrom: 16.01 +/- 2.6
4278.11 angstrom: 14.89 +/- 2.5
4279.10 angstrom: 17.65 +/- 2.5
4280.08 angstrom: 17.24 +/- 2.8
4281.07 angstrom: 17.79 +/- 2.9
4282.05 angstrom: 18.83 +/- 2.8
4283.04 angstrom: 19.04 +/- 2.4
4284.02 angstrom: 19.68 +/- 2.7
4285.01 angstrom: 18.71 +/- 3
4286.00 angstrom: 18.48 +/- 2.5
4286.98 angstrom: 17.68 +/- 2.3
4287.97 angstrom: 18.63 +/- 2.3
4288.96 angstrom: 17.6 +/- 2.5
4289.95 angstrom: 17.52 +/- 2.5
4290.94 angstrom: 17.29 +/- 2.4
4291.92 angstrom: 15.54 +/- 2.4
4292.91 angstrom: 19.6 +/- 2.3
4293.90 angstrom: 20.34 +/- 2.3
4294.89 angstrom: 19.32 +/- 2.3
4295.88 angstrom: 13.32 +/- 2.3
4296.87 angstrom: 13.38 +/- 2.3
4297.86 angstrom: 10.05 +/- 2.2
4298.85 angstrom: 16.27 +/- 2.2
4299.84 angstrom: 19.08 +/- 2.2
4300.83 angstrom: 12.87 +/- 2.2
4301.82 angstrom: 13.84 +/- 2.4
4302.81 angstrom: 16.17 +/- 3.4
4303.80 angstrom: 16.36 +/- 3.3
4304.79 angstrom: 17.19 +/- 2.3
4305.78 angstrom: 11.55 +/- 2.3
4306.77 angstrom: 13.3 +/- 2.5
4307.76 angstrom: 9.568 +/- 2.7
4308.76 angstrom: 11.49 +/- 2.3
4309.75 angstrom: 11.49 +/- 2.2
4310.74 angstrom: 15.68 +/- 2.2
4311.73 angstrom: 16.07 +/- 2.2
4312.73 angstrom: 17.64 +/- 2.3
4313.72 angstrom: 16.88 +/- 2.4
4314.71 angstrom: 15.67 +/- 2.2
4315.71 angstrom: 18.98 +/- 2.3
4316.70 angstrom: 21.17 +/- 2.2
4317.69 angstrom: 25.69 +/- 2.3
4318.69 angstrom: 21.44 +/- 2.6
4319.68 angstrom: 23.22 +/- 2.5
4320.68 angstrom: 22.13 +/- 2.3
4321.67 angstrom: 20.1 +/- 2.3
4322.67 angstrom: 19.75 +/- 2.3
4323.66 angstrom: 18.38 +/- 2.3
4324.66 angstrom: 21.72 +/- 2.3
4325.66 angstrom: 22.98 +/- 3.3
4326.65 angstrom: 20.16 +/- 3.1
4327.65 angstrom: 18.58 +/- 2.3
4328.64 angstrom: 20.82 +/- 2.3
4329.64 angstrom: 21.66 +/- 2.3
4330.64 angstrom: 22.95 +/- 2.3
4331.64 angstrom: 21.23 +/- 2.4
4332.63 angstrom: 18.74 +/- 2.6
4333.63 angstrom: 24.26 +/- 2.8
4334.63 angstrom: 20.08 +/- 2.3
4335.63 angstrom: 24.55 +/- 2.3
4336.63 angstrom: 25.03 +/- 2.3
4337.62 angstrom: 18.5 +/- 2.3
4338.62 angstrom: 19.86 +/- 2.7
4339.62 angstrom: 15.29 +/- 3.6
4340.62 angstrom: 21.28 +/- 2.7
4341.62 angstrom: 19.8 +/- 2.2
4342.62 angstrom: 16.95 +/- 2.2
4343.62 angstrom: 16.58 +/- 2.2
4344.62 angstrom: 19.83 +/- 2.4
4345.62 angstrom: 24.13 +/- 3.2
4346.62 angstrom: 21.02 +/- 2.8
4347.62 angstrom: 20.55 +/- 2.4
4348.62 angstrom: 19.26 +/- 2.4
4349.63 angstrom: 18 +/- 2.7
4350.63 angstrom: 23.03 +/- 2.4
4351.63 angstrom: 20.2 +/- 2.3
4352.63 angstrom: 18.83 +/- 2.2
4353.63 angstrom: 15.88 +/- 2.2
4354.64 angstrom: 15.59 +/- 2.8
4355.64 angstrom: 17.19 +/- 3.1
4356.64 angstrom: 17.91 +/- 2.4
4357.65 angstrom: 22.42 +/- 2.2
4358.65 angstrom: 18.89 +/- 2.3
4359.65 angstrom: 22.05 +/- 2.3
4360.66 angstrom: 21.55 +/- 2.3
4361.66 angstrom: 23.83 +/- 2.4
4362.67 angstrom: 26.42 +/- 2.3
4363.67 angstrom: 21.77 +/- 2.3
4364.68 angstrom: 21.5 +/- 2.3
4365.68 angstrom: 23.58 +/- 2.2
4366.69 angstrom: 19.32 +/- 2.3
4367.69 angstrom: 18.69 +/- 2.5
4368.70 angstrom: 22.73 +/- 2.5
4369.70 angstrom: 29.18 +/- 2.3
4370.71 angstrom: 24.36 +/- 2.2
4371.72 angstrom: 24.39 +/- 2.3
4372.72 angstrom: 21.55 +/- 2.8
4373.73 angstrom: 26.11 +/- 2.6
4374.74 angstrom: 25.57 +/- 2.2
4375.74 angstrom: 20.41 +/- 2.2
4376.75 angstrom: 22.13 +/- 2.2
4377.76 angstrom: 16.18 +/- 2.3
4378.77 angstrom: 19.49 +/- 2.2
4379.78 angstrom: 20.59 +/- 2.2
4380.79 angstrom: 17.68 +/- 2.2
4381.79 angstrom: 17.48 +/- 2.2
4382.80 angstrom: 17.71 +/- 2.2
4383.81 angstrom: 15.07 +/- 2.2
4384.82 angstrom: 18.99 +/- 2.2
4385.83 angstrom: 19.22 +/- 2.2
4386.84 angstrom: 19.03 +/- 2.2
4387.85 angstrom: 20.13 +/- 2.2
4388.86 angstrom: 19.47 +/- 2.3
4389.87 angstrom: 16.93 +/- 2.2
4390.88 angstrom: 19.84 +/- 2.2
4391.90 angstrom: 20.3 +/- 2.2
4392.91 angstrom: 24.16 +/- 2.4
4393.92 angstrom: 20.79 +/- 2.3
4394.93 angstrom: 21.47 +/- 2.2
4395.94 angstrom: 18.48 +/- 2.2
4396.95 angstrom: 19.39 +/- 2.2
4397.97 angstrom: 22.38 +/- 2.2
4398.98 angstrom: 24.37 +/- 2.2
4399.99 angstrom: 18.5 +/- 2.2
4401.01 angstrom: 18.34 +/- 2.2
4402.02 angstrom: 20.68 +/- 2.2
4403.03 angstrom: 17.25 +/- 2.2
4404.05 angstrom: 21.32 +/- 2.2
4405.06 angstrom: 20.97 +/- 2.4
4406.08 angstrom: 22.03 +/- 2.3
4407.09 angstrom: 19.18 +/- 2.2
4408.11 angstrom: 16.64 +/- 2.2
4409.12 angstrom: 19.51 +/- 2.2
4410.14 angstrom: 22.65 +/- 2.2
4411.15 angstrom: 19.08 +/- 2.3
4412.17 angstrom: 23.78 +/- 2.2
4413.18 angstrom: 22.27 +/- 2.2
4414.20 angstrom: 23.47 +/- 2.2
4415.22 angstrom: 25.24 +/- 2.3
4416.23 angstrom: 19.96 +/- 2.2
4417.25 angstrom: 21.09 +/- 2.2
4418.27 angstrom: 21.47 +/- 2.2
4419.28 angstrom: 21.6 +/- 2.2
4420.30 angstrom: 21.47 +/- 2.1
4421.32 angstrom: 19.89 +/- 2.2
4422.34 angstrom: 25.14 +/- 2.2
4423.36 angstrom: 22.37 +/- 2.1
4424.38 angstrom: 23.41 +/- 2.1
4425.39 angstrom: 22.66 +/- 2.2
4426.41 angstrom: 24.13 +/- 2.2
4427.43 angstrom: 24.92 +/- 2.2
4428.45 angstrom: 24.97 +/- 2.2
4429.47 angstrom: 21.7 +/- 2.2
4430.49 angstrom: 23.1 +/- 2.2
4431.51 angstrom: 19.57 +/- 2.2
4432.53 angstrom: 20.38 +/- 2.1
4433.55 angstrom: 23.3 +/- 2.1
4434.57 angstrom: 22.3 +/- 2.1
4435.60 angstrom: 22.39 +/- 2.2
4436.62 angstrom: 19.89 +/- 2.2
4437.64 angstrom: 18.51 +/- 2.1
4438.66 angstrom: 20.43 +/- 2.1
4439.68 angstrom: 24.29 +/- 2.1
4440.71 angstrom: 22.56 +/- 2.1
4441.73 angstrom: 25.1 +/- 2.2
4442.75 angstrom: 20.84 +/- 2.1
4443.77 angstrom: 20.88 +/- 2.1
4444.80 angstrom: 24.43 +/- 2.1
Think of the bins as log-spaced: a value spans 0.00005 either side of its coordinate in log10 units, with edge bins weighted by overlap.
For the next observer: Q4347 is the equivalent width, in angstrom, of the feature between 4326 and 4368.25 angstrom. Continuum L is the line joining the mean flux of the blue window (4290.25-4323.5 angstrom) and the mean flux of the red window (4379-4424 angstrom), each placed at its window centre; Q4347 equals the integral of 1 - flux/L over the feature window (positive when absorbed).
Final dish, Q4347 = -4.93 angstrom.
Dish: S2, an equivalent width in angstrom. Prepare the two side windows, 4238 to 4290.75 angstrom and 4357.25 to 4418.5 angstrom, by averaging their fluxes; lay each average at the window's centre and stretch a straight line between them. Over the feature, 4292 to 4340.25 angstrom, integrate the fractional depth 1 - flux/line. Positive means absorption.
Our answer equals 2.0 angstrom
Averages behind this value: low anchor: 17.5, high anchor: 21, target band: 18.2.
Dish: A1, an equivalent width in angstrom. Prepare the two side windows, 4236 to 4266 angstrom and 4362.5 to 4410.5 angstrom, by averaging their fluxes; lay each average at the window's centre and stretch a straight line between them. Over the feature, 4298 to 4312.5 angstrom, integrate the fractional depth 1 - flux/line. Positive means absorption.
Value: 3.64 angstrom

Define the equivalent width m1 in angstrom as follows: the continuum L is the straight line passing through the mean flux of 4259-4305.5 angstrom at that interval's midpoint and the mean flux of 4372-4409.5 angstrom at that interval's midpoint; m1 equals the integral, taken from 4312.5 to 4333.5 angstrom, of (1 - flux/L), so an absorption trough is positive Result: -2.81 angstrom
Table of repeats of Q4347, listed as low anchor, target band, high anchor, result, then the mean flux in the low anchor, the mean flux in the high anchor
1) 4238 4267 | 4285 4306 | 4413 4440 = 2.9 angstrom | 18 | 22.2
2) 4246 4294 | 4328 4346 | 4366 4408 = -1.3 angstrom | 17.4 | 20.5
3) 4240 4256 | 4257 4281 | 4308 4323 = 0.9 angstrom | 17.6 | 18.3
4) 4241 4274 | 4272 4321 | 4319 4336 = 7.6 angstrom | 17.7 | 21.2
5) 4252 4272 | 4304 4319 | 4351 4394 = 2.3 angstrom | 17.9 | 20.6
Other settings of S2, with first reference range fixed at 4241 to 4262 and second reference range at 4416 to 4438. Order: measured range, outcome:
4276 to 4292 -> 1.0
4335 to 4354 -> 0.1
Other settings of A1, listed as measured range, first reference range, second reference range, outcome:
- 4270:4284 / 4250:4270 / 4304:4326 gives 1.40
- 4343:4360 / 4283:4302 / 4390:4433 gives -0.29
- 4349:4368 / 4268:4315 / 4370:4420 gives -1.35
